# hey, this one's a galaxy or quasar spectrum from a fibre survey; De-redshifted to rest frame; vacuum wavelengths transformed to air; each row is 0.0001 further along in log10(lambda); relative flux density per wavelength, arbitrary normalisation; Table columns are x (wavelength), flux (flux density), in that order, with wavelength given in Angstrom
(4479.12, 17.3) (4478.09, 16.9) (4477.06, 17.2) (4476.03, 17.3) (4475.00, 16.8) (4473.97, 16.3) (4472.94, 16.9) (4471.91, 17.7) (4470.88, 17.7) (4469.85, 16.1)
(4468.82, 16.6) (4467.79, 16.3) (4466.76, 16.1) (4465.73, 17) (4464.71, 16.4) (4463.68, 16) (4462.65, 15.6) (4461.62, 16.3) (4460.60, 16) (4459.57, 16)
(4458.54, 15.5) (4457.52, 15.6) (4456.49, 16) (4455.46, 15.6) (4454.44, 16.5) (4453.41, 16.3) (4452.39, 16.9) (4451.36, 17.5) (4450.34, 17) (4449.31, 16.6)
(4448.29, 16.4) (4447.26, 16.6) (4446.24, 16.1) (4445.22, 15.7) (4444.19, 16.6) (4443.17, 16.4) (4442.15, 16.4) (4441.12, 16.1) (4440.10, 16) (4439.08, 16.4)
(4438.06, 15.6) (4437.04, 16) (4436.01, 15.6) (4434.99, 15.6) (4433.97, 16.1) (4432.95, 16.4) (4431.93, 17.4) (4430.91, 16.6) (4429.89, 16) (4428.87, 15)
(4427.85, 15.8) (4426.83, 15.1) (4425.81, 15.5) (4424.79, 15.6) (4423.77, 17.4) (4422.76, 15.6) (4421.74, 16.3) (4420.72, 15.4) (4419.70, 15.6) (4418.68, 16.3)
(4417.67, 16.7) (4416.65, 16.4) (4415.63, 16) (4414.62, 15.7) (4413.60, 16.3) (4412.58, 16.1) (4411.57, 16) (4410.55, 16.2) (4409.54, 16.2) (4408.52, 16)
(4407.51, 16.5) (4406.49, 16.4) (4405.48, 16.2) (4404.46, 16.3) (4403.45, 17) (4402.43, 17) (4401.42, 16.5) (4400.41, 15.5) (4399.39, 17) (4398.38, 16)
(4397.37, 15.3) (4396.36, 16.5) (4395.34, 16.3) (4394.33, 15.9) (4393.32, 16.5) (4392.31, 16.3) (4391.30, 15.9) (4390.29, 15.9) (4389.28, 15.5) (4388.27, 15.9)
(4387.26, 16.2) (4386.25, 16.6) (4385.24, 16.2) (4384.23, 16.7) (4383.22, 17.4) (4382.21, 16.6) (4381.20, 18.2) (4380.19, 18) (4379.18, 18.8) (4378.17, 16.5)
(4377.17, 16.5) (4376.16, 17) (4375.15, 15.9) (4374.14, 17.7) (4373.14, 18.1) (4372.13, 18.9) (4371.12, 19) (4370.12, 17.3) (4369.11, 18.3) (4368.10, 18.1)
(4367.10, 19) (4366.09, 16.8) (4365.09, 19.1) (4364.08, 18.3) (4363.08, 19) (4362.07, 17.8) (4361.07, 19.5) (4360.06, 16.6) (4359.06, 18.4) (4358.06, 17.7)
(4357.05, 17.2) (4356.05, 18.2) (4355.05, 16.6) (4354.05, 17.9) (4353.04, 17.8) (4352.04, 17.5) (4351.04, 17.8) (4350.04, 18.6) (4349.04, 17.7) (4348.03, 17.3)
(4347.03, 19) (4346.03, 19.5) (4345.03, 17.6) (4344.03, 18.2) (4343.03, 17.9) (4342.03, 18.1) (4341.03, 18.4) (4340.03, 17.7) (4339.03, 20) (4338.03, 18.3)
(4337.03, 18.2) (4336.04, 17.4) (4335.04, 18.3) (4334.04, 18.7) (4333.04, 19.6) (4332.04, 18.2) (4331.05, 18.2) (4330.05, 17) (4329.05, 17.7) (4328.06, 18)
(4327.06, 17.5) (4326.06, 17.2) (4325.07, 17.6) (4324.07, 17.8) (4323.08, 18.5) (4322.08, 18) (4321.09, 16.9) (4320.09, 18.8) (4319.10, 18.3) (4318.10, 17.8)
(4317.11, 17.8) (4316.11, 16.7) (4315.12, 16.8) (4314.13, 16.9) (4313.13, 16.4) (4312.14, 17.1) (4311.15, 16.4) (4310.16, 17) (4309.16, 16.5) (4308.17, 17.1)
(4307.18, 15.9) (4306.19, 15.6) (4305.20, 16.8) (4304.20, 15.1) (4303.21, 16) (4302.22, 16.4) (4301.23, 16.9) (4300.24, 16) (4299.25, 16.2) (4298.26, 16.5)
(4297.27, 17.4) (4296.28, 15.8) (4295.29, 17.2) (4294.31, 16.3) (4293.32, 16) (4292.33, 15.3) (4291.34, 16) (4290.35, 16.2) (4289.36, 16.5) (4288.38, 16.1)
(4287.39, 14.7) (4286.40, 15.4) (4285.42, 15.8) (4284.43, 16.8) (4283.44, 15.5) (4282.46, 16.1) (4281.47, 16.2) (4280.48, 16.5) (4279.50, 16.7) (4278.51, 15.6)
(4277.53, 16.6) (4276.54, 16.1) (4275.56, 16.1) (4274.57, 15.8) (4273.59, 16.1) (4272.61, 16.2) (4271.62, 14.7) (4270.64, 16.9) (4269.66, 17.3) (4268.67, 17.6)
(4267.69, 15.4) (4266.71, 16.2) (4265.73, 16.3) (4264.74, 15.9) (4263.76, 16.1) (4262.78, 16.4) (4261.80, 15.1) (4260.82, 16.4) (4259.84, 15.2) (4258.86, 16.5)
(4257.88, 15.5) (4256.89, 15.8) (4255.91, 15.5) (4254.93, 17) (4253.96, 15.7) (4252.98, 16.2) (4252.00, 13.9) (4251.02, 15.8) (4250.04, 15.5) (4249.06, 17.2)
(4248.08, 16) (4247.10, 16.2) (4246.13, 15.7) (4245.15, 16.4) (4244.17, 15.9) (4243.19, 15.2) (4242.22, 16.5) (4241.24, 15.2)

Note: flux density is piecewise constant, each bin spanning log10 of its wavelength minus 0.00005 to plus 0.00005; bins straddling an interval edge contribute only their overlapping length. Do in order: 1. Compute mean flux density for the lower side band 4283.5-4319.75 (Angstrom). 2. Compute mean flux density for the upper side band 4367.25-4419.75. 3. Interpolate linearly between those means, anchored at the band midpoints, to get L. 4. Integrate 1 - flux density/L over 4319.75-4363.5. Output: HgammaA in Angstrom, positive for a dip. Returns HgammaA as -4.0 Angstrom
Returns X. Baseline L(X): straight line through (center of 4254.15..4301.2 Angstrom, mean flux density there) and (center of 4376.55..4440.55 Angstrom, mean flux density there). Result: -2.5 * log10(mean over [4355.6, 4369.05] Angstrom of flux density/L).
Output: -0.12 mag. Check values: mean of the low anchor 16.1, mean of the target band 18.1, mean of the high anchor 16.3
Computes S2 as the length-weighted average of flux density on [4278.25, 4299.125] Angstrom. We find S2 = 16.1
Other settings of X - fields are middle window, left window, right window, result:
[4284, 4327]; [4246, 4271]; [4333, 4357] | 0.033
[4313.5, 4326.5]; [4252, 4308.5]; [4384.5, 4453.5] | -0.095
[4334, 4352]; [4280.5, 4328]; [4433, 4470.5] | -0.106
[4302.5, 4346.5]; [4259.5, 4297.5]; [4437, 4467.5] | -0.092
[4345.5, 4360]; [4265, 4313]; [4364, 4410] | -0.078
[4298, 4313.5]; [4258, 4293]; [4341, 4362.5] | 0.029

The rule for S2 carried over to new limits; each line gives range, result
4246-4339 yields 16.6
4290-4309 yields 16.3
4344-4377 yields 18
